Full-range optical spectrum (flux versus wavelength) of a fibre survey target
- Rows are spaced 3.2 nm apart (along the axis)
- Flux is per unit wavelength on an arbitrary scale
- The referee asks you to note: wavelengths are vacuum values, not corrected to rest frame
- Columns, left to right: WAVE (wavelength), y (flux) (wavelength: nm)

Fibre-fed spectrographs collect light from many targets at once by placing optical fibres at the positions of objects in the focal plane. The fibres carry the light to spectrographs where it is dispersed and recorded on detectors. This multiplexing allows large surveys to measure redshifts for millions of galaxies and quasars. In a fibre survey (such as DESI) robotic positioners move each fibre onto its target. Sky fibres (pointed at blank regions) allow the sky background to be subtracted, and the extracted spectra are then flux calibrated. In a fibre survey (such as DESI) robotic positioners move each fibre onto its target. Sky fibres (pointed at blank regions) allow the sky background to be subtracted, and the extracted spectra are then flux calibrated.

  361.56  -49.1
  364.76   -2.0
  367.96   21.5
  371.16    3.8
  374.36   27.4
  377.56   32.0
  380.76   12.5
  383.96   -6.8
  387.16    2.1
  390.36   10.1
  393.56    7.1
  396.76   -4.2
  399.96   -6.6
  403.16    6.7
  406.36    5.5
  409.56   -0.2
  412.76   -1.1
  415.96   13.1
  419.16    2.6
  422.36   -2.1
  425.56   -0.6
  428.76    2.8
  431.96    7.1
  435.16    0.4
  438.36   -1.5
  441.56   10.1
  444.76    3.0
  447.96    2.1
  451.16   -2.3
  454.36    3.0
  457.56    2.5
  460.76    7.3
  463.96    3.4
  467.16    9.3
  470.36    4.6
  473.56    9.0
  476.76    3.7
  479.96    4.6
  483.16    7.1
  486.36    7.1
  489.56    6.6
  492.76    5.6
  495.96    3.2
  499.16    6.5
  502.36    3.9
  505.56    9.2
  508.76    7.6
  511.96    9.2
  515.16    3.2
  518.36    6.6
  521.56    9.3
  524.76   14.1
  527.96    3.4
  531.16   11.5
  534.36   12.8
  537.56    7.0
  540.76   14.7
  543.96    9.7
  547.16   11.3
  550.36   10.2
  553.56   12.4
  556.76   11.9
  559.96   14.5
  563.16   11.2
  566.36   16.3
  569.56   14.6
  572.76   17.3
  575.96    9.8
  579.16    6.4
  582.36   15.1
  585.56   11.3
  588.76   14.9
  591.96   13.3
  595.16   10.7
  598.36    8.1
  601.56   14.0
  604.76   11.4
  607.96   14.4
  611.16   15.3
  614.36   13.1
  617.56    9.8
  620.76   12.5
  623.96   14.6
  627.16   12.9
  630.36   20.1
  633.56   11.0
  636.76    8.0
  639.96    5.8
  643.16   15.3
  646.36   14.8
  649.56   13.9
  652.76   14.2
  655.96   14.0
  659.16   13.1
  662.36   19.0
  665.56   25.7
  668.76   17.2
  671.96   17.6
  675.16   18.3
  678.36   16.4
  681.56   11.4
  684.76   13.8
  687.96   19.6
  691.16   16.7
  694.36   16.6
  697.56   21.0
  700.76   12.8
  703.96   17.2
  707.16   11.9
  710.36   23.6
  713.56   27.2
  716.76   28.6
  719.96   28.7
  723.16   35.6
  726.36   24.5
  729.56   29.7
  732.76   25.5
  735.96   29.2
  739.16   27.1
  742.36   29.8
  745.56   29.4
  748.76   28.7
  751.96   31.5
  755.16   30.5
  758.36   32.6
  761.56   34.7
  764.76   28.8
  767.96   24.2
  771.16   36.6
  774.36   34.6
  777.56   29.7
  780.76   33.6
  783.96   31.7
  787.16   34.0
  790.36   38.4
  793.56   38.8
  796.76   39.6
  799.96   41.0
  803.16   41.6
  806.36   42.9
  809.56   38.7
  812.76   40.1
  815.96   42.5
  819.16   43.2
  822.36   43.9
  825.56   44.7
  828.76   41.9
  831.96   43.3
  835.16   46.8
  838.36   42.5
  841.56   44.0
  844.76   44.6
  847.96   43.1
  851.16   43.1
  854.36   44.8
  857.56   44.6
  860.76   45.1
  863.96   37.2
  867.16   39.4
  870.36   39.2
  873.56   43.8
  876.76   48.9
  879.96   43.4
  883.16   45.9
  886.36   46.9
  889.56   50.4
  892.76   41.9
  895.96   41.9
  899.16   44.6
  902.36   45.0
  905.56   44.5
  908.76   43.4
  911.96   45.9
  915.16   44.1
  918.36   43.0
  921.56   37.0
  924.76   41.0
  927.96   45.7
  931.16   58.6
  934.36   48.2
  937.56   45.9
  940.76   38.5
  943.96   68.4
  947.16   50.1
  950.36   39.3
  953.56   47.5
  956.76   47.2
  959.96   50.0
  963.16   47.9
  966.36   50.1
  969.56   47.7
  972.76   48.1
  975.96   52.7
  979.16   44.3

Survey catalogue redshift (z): 0.78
